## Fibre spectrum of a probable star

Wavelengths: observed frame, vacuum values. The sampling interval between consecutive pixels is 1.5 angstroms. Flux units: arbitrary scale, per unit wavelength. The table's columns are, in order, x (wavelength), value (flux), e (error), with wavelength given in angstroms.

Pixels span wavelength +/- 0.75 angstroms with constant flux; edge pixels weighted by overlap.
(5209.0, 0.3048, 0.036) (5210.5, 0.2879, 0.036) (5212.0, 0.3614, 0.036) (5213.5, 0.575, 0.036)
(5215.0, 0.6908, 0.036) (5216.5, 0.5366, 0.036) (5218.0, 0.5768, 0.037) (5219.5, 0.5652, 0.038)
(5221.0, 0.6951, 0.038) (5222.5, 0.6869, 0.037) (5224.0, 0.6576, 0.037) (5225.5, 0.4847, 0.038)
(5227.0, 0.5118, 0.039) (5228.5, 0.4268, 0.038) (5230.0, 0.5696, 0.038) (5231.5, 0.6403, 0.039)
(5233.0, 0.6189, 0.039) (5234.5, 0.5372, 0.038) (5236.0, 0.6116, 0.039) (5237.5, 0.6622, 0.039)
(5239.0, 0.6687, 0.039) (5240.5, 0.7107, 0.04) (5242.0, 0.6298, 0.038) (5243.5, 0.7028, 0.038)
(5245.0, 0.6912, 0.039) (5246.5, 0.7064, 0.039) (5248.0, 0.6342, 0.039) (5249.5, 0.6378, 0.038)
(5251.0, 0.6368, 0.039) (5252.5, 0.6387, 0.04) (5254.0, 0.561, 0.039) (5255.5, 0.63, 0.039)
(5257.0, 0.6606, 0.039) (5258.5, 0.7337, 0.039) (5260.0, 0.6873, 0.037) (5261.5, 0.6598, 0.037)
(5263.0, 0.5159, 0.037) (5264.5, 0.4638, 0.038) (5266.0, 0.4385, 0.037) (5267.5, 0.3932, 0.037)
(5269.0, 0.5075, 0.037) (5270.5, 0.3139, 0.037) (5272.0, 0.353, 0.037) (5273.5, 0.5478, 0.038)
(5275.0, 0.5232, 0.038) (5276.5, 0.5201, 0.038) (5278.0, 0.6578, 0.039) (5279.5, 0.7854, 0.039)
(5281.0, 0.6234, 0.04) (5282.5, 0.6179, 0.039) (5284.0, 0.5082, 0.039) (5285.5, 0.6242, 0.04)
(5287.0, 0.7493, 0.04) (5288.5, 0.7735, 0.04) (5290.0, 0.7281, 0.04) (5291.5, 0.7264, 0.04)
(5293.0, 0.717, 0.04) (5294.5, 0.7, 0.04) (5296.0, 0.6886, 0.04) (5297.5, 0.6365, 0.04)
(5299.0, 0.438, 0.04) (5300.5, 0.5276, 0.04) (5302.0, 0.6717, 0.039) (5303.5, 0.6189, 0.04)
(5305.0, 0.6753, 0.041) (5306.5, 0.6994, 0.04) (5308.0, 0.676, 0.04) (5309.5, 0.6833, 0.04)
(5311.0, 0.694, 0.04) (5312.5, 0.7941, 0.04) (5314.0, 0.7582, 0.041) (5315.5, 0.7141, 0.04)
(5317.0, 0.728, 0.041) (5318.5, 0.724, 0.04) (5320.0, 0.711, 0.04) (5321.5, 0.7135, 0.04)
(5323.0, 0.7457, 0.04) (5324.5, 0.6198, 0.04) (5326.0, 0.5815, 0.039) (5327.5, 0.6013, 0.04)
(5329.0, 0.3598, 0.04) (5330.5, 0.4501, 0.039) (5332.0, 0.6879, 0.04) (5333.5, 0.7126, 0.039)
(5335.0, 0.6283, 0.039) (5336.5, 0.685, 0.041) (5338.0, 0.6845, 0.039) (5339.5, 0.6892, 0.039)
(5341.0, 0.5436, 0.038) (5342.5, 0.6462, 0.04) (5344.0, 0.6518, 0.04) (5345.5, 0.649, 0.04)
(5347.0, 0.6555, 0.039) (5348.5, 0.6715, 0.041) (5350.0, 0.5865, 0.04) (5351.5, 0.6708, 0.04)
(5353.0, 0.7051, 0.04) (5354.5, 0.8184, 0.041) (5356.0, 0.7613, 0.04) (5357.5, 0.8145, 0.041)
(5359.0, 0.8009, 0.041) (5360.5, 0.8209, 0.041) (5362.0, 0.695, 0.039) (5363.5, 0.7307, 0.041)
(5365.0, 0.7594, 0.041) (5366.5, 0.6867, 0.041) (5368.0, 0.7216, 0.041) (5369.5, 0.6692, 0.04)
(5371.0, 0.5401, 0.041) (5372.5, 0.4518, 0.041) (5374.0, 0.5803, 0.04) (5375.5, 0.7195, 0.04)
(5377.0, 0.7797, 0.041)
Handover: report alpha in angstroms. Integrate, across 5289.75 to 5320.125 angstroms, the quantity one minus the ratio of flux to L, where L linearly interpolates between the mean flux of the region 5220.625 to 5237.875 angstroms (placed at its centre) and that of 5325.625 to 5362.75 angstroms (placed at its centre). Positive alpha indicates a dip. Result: -2.0 angstroms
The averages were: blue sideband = 0.588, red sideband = 0.664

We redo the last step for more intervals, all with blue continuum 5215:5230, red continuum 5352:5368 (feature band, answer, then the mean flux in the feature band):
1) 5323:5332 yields 2.0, 0.555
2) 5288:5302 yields 0.3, 0.658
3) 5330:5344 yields 1.7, 0.641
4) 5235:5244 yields -0.9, 0.66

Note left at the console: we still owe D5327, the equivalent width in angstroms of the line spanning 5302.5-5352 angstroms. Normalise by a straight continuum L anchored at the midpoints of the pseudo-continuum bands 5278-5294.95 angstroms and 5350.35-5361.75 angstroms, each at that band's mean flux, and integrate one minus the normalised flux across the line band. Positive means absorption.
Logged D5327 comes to 4.8 angstroms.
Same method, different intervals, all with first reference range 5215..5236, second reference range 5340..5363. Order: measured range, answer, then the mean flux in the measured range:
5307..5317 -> -0.9 angstroms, 0.72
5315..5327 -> -0.3 angstroms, 0.69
